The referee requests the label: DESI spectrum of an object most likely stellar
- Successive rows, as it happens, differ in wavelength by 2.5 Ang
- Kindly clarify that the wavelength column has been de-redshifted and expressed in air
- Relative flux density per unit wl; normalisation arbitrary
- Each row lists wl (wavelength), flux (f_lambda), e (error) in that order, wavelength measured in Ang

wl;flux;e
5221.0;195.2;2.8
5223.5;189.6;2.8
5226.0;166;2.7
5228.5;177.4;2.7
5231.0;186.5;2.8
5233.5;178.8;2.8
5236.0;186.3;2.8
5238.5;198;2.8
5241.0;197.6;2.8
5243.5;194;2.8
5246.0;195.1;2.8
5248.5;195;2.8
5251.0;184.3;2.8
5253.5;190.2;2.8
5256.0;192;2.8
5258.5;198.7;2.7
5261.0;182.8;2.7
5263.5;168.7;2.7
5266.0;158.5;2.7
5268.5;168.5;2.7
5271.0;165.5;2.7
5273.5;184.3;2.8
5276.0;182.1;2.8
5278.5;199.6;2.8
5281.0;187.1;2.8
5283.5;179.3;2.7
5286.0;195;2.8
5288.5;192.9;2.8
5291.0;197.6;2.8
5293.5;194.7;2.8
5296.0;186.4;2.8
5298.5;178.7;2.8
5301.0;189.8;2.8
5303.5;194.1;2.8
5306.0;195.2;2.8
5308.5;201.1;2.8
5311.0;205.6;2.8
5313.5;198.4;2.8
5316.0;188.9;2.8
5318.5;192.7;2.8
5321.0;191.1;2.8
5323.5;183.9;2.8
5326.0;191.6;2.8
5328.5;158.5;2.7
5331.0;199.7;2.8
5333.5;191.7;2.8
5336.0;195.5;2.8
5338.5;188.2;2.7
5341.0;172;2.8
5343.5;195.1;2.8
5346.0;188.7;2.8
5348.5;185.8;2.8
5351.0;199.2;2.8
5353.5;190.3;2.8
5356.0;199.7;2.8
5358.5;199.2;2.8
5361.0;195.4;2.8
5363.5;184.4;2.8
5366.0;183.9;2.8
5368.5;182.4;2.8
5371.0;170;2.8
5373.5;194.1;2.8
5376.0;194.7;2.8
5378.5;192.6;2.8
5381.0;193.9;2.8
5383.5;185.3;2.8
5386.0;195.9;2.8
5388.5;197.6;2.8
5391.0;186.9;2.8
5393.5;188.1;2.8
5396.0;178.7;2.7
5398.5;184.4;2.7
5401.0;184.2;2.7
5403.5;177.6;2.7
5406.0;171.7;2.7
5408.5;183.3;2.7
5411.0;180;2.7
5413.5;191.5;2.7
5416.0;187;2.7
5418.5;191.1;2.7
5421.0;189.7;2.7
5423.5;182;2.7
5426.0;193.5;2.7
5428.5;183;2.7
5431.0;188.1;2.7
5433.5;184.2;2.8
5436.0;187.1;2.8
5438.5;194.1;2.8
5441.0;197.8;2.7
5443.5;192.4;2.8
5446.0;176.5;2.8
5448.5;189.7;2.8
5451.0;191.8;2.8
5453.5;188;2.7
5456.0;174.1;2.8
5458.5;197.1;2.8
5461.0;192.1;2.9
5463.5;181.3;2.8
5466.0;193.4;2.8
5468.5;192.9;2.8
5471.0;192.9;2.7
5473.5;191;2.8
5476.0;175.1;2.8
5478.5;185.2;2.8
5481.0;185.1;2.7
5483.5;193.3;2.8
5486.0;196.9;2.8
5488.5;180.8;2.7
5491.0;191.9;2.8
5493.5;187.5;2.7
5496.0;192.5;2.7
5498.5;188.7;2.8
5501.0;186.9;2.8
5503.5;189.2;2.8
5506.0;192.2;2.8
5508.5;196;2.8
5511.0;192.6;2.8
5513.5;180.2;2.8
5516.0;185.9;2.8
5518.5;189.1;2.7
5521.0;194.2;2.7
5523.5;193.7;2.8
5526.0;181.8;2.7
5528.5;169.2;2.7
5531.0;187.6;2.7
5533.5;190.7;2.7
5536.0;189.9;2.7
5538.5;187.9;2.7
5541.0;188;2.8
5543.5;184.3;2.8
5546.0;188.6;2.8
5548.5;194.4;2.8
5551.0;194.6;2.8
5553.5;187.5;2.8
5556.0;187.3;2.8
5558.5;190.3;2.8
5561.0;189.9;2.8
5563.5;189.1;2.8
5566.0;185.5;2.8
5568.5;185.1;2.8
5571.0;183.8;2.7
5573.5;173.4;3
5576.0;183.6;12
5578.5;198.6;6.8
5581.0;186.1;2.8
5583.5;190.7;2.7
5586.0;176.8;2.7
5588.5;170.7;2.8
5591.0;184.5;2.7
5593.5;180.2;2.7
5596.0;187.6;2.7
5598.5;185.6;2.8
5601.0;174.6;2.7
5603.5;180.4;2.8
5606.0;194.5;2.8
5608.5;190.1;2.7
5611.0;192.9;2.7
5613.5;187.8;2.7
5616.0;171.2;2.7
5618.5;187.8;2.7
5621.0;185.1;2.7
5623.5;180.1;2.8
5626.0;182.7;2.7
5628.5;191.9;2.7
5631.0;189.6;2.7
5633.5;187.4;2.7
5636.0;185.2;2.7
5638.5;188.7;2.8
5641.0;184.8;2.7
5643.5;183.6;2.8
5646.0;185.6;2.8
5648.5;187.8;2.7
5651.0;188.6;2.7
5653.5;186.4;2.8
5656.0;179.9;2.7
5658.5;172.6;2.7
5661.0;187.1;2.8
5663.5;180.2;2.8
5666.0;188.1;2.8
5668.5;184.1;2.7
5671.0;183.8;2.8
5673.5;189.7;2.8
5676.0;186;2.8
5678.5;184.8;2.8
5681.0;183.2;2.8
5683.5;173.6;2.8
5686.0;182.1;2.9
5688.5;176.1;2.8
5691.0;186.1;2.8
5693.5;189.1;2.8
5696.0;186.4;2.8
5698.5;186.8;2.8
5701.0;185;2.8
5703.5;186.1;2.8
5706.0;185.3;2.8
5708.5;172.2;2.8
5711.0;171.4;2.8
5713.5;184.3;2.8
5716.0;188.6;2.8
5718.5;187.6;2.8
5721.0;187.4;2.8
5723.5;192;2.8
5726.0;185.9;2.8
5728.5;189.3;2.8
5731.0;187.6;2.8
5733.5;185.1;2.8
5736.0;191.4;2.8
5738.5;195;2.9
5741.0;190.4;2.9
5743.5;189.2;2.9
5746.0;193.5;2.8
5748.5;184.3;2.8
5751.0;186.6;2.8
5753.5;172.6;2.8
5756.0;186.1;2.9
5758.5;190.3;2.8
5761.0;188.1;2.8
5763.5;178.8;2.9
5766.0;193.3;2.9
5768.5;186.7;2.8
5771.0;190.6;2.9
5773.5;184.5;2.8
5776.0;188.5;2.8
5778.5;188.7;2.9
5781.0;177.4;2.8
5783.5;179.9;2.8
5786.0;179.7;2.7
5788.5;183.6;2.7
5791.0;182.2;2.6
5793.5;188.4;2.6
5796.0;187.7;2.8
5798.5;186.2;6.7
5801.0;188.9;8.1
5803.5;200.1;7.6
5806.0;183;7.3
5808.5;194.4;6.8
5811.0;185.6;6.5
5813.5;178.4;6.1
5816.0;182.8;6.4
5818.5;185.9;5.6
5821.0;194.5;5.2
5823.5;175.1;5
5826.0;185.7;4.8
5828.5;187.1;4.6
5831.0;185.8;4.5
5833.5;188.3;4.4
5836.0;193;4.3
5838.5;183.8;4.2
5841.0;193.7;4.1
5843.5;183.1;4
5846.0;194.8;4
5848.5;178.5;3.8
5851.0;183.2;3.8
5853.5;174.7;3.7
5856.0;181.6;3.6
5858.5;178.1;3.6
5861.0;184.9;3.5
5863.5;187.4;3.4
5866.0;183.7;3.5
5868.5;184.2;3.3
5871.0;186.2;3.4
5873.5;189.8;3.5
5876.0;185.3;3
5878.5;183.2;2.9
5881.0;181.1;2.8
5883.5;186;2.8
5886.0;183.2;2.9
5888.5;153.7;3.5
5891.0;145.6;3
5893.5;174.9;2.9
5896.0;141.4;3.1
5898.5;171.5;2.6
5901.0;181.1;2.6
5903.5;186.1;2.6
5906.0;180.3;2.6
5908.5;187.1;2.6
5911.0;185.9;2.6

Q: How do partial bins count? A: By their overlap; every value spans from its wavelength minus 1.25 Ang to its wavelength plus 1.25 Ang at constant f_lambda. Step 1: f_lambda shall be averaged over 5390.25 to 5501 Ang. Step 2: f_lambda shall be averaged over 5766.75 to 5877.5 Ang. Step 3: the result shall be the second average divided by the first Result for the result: 1.0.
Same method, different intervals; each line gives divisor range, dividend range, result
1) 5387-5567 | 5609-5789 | 0.99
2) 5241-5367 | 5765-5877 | 0.98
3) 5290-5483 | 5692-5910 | 0.98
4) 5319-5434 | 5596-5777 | 0.99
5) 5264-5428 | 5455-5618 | 1.00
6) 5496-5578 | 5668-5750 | 0.99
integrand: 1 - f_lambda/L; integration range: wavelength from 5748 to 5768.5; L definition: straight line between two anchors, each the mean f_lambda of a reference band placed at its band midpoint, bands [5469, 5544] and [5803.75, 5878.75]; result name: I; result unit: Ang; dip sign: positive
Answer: 0.1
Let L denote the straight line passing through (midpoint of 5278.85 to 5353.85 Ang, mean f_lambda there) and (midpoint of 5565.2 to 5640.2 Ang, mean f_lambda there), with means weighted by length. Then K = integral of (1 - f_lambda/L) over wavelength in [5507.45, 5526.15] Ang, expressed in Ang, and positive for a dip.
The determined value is -0.3 Ang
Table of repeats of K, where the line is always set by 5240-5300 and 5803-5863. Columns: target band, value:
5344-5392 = -1.2 Ang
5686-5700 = 0.1 Ang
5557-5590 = 0.2 Ang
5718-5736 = -0.2 Ang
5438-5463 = -0.4 Ang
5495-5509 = -0.4 Ang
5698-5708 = 0.1 Ang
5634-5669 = 0.2 Ang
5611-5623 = 0.1 Ang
